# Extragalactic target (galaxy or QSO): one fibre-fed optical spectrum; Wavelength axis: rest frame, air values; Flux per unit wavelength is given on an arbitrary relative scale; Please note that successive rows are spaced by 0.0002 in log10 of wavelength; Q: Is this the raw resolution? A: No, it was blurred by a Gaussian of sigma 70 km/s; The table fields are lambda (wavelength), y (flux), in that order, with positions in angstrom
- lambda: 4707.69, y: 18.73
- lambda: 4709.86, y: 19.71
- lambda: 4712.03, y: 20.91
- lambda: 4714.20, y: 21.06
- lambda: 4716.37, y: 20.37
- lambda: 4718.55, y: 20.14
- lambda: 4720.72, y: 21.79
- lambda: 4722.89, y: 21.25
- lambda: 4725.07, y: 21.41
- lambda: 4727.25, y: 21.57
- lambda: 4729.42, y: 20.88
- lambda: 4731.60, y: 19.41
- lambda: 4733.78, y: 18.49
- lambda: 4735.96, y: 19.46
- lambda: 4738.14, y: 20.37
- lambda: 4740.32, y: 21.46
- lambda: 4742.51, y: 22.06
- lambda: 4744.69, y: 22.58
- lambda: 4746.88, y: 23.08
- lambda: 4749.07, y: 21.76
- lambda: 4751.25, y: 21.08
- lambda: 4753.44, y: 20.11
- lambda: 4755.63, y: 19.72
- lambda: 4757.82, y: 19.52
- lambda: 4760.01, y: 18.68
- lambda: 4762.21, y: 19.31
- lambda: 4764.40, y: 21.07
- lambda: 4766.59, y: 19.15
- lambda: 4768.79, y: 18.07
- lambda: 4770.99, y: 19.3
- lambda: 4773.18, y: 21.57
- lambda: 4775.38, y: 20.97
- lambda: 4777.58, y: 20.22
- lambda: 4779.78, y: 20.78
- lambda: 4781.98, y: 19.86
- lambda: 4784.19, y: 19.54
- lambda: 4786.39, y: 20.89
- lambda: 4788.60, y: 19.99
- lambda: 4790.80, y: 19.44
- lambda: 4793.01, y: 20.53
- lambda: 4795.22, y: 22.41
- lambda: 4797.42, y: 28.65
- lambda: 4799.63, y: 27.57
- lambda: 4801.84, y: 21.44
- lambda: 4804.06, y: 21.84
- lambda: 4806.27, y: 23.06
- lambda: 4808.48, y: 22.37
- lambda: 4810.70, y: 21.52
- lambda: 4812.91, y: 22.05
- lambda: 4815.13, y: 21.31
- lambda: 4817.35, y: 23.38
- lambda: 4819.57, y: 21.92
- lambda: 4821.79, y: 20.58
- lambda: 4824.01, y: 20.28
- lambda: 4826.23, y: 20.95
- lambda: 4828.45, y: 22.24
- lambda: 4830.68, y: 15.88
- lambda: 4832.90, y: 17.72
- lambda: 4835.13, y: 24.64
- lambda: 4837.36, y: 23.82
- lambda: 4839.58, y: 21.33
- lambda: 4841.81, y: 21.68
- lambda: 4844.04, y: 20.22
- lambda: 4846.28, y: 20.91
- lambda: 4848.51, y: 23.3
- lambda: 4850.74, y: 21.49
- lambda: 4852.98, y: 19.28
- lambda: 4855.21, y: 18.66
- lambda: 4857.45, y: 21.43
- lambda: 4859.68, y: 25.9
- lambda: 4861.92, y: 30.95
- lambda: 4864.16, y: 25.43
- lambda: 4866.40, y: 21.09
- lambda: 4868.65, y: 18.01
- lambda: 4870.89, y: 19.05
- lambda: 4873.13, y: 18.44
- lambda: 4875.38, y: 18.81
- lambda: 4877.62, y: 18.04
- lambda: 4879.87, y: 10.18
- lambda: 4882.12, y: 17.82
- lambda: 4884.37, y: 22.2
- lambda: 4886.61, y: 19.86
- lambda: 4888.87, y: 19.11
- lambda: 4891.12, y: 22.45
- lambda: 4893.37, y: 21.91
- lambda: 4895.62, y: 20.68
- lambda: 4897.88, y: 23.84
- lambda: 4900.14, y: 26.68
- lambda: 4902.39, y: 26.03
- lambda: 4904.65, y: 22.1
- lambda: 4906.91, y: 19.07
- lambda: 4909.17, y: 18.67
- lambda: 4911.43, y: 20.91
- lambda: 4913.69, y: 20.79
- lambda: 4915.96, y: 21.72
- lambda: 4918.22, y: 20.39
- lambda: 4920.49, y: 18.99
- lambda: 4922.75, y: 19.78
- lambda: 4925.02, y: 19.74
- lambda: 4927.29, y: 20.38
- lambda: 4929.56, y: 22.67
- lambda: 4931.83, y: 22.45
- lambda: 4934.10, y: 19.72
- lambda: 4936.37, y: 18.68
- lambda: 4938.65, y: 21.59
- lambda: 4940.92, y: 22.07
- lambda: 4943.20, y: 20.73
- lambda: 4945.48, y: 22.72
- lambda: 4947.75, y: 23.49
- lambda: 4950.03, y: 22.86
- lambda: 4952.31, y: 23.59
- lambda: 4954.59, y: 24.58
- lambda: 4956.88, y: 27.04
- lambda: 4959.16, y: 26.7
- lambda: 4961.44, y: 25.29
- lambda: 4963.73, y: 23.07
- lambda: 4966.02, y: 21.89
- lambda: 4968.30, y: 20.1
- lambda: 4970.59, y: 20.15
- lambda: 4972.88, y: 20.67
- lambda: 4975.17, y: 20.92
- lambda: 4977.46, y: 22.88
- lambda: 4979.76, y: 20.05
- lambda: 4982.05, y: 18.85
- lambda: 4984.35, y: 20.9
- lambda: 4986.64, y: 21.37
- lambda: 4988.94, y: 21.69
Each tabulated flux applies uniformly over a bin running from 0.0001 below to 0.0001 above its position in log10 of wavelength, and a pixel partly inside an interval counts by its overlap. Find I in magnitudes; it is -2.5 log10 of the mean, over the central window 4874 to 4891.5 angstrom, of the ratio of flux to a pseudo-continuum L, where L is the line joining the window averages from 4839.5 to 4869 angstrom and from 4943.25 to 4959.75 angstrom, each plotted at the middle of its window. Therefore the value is 0.23 mag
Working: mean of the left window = 22.2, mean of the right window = 24.1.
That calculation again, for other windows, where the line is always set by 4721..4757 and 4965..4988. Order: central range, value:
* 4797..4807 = -0.16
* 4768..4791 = 0.04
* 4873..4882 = 0.27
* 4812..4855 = -0.01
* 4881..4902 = -0.05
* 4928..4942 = -0.02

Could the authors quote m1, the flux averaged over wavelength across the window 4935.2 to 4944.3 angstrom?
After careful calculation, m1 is 20.8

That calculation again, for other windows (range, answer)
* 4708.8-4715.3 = 20.6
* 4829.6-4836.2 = 19.4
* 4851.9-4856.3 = 19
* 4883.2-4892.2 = 20.9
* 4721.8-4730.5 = 21.3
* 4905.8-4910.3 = 18.9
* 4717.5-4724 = 21.1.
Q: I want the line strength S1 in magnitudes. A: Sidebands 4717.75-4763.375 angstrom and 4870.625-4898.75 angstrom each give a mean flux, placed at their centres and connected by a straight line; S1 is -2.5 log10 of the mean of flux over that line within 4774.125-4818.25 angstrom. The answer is -0.09 mag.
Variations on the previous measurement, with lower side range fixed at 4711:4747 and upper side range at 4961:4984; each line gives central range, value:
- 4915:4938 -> 0.037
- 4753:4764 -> 0.076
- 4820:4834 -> 0.070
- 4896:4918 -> -0.046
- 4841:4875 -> -0.029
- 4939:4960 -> -0.118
